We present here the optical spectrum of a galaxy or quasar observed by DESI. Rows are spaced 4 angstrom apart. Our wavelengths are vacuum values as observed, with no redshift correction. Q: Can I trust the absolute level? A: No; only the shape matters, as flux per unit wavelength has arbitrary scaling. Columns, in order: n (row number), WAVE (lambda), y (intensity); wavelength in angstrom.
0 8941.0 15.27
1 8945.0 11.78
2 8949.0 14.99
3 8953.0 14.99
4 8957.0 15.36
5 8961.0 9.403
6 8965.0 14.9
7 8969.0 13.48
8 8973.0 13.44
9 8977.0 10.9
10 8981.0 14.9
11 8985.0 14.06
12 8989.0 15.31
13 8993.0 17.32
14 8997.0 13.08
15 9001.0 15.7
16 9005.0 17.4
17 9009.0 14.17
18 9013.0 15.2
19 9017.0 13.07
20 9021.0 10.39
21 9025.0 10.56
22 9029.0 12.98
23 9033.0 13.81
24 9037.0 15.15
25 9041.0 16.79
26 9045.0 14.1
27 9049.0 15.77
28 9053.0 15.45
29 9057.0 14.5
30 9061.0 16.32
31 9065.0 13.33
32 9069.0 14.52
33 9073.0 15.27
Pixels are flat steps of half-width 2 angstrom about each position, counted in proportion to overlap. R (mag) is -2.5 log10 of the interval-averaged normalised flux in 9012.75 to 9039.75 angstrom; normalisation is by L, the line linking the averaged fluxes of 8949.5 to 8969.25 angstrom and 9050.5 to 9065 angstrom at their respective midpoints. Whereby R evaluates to 0.13 mag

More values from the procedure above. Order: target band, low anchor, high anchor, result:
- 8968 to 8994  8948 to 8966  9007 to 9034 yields -0.053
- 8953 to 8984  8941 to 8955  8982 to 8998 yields 0.096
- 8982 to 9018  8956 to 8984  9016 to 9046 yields -0.141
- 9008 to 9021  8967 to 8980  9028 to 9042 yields 0.036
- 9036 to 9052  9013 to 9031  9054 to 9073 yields -0.146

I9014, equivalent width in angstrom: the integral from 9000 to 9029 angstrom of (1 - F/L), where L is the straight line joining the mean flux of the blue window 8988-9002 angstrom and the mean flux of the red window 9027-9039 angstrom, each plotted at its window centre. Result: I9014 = 2.0 angstrom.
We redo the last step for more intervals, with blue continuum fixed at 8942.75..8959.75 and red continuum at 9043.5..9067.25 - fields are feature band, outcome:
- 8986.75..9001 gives -0.8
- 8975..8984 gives 0.8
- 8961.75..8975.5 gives 0.8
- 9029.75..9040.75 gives 0.1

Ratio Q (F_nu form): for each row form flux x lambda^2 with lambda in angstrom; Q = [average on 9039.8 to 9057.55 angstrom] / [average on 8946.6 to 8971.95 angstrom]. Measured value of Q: 1.1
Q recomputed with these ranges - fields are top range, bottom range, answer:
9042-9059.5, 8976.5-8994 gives 1.05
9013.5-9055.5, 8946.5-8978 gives 1.05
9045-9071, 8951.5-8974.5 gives 1.12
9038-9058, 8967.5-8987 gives 1.17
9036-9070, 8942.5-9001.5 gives 1.10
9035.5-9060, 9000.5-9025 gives 1.11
